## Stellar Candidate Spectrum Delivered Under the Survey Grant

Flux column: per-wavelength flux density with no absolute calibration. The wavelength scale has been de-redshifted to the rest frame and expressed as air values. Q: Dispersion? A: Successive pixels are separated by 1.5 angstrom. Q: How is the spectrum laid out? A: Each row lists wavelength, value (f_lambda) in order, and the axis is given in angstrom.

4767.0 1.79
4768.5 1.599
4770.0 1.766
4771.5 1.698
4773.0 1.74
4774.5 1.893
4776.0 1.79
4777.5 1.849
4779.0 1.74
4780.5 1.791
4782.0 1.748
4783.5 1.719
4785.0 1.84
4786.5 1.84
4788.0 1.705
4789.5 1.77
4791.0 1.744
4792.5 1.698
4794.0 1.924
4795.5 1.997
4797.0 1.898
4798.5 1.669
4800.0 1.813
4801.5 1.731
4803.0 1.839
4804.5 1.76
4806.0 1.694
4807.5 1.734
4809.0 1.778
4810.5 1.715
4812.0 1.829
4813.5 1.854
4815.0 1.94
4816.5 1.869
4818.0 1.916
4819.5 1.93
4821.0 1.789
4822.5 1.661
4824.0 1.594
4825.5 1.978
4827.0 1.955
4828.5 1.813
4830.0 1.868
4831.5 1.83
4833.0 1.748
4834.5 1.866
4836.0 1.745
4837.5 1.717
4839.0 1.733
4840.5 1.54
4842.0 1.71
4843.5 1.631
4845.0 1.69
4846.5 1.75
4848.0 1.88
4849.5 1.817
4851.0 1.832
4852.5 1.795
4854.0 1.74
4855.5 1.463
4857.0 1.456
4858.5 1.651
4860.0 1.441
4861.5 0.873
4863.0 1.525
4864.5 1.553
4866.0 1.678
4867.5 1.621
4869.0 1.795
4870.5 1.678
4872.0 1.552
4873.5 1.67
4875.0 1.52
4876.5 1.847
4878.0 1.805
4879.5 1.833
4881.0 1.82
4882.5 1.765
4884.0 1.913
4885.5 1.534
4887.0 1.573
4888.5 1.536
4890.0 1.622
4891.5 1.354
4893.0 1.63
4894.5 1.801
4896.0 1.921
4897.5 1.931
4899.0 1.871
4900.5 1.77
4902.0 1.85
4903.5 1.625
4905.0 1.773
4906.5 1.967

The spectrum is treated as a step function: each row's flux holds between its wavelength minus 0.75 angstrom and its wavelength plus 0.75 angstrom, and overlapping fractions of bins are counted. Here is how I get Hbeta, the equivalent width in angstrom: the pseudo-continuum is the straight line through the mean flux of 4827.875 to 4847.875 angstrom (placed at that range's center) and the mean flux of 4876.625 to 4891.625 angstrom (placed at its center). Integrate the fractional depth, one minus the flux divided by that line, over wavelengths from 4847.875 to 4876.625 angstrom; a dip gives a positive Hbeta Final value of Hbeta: 1.85 angstrom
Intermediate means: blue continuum 1.75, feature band 1.61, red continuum 1.7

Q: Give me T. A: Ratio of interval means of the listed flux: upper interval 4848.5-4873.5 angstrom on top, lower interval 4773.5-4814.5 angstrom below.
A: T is 0.9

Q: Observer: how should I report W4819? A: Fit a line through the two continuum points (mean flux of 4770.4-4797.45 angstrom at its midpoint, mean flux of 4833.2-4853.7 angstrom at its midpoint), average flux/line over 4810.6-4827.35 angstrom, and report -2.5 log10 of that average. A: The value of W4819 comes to -0.043 mag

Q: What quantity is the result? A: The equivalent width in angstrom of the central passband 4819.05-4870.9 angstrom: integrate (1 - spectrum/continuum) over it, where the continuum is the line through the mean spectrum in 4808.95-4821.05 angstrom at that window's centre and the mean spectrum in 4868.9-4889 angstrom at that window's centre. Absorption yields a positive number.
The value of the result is 2.61 angstrom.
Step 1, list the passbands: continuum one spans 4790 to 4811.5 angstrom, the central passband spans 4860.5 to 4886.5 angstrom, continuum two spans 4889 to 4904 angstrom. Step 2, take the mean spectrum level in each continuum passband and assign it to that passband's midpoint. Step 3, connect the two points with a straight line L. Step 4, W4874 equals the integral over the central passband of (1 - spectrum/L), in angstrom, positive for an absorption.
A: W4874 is 1.55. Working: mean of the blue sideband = 1.79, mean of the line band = 1.64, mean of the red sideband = 1.74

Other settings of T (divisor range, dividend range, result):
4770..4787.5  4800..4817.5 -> 1.01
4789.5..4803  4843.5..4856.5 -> 0.96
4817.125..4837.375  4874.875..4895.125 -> 0.93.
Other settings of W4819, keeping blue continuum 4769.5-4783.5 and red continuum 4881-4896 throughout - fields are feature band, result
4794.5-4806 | -0.04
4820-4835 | -0.05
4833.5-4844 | 0.00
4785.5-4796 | -0.03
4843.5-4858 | -0.01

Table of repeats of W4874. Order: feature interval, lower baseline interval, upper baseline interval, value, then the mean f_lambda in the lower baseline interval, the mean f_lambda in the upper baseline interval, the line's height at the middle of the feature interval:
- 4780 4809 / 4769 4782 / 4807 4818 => 0.3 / 1.78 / 1.83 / 1.8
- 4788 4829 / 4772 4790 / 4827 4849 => -0.8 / 1.78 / 1.76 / 1.77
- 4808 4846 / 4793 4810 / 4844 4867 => -1.7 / 1.8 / 1.61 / 1.71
